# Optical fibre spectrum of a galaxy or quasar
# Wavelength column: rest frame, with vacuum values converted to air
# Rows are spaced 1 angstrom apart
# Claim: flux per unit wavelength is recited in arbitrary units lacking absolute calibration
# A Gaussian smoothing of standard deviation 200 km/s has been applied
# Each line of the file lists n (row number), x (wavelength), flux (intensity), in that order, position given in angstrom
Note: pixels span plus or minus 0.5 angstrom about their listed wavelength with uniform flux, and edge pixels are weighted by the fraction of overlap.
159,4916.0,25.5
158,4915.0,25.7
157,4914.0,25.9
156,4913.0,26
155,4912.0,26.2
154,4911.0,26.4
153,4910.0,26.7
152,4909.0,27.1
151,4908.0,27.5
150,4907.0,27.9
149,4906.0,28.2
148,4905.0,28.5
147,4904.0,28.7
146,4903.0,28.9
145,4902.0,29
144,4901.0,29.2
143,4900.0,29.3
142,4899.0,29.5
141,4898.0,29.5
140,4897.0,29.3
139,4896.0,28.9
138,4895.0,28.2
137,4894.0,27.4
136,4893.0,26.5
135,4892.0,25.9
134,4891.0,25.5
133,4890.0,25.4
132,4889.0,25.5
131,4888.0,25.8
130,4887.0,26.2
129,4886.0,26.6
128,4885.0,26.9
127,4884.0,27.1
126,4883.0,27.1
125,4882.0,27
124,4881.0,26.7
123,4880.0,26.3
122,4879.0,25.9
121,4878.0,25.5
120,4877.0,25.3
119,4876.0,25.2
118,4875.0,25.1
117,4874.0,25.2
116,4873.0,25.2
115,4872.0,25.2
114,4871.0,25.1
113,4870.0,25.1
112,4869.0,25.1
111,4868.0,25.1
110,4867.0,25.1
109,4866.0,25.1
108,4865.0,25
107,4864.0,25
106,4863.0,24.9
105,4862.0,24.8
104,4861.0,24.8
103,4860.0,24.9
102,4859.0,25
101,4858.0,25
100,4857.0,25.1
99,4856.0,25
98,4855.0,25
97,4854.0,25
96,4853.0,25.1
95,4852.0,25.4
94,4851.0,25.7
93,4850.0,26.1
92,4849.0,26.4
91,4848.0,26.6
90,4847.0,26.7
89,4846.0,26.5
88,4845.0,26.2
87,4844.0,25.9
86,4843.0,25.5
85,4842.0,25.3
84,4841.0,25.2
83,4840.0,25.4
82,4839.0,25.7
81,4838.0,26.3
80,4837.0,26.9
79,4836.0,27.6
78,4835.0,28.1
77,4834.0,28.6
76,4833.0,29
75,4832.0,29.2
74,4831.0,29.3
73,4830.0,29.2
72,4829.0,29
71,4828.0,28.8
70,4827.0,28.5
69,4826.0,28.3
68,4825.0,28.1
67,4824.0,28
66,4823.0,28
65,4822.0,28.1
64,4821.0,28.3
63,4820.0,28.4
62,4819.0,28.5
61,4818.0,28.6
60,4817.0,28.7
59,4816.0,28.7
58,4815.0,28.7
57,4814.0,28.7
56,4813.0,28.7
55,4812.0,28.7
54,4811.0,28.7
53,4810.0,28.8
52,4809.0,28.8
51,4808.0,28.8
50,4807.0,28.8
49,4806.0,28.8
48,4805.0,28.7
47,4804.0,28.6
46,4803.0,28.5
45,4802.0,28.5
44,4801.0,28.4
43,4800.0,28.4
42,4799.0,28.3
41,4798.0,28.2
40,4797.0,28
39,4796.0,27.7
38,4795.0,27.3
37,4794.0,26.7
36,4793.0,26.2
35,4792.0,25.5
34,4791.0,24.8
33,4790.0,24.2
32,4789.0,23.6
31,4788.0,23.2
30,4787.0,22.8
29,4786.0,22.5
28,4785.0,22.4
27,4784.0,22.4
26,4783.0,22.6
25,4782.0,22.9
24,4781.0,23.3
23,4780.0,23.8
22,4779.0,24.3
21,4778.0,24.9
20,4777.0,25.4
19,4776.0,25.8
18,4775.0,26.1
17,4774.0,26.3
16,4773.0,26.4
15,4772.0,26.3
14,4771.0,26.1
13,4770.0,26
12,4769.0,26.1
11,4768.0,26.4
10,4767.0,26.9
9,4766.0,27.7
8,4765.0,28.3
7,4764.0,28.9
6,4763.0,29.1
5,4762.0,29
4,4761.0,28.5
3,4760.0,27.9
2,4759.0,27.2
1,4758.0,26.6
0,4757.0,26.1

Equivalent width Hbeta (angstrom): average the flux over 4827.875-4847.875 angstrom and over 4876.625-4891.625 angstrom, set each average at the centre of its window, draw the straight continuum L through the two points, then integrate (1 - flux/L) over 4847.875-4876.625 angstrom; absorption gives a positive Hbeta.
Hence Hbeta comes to 1.6 angstrom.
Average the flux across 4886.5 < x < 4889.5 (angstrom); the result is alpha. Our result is 25.8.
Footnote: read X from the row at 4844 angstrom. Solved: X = 25.9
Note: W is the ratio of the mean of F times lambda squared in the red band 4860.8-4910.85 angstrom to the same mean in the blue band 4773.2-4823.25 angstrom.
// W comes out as 1.03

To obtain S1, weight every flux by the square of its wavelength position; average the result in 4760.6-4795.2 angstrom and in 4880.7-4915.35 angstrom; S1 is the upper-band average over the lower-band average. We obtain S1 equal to 1.13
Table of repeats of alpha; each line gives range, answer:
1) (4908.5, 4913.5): 26.5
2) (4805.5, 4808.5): 28.8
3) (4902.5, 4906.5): 28.6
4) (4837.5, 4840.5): 25.8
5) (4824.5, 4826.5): 28.2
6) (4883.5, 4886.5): 26.9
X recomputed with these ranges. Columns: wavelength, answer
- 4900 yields 29.3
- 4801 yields 28.4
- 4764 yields 28.9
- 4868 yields 25.1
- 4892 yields 25.9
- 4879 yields 25.9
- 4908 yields 27.5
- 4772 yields 26.3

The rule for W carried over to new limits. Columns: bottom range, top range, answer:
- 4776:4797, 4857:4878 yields 1.06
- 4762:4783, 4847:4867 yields 1.01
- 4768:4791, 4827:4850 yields 1.14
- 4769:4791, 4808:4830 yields 1.19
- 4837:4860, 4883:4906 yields 1.10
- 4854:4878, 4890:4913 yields 1.13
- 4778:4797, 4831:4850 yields 1.12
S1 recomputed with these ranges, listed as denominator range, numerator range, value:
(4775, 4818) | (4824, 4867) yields 1.02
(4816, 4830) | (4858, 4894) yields 0.92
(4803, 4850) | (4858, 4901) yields 0.96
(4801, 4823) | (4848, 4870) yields 0.90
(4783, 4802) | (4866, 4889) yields 1.04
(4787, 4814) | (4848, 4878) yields 0.94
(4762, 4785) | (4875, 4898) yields 1.08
